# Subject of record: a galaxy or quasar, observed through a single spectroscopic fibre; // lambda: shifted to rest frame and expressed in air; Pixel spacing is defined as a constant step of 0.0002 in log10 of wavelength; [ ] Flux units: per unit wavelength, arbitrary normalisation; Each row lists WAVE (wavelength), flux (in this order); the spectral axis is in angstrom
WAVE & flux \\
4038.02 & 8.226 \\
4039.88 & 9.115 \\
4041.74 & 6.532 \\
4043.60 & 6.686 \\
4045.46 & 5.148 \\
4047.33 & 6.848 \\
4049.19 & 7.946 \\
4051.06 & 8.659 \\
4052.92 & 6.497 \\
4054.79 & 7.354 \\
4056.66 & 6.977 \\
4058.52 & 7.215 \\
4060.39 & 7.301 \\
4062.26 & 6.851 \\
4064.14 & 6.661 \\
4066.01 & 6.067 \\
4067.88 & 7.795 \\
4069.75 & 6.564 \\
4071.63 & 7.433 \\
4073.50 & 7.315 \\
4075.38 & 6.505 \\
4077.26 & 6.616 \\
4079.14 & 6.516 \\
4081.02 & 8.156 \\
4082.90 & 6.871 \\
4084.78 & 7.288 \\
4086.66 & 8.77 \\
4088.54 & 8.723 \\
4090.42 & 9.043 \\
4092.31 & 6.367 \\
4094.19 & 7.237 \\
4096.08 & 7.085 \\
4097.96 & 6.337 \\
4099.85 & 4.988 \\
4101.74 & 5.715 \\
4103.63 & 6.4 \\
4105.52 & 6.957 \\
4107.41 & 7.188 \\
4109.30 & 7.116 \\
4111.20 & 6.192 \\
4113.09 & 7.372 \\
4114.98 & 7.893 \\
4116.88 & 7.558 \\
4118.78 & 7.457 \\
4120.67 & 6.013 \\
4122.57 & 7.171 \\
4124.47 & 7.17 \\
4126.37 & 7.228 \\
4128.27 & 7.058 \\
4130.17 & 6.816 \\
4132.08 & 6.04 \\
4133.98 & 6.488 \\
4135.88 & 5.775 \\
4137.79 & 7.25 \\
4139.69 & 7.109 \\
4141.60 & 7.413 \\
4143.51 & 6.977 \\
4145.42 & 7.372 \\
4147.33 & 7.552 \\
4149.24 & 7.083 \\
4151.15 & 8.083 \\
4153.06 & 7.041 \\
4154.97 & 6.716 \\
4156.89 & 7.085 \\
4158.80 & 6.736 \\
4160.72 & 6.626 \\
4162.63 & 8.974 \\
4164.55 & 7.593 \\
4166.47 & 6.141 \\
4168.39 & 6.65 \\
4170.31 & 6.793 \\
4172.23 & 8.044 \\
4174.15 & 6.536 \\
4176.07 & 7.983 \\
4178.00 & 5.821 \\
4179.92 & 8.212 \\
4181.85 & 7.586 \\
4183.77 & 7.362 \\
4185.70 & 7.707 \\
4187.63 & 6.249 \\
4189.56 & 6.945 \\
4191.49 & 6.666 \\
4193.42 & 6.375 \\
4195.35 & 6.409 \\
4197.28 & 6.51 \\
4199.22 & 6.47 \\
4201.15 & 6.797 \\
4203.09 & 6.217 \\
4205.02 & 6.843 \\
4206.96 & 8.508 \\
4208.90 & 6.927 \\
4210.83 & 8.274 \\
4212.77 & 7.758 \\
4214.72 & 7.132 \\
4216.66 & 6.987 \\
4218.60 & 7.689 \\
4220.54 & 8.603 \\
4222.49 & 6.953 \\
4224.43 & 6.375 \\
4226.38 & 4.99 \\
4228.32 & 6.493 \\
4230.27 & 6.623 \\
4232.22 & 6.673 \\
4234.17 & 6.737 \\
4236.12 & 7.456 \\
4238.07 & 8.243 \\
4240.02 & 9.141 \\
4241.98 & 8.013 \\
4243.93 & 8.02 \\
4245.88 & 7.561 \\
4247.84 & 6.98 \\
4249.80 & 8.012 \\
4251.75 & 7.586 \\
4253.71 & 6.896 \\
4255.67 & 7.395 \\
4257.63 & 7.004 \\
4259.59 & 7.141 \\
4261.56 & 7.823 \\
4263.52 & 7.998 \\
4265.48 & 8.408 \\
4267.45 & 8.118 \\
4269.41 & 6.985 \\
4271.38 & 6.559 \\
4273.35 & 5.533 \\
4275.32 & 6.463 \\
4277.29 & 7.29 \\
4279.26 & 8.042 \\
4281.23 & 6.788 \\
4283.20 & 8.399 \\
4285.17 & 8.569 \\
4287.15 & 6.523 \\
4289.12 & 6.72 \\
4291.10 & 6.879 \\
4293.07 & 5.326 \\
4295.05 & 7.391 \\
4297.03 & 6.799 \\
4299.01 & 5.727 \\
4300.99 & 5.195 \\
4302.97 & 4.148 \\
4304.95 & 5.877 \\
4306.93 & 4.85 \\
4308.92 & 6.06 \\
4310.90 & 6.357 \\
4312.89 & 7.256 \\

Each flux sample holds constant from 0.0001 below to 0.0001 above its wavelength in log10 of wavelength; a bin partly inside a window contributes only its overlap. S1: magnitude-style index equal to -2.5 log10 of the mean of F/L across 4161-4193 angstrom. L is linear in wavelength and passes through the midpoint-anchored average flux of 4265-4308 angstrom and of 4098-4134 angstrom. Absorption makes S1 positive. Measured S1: -0.07 mag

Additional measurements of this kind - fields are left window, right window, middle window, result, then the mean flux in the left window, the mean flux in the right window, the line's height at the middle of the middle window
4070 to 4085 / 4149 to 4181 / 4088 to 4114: 0.03 mag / 7.05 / 7.19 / 7.09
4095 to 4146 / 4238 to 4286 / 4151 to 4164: -0.04 mag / 6.82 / 7.54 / 7.01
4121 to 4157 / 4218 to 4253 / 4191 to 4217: 0.04 mag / 7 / 7.34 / 7.23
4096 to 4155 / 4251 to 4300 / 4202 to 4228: -0.02 mag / 6.9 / 7.13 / 7.04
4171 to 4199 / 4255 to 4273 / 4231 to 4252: -0.05 mag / 7.01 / 7.42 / 7.31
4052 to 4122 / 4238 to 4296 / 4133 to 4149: 0.02 mag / 7.04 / 7.38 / 7.14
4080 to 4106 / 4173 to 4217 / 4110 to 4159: 0.01 mag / 7.14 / 7.06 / 7.11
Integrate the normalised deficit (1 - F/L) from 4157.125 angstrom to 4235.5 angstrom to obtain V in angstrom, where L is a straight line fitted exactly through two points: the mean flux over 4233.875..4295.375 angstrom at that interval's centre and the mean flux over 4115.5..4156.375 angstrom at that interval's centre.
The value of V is 1.8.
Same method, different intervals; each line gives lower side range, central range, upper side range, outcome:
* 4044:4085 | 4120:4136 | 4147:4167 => 1.1 angstrom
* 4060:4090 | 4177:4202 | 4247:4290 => 1.5 angstrom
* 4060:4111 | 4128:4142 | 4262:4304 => 0.6 angstrom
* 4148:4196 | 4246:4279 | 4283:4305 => -3.5 angstrom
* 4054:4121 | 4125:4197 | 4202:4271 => 1.8 angstrom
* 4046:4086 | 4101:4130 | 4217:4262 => 0.8 angstrom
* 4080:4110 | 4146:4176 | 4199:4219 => 0.0 angstrom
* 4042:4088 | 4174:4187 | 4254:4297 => -0.3 angstrom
